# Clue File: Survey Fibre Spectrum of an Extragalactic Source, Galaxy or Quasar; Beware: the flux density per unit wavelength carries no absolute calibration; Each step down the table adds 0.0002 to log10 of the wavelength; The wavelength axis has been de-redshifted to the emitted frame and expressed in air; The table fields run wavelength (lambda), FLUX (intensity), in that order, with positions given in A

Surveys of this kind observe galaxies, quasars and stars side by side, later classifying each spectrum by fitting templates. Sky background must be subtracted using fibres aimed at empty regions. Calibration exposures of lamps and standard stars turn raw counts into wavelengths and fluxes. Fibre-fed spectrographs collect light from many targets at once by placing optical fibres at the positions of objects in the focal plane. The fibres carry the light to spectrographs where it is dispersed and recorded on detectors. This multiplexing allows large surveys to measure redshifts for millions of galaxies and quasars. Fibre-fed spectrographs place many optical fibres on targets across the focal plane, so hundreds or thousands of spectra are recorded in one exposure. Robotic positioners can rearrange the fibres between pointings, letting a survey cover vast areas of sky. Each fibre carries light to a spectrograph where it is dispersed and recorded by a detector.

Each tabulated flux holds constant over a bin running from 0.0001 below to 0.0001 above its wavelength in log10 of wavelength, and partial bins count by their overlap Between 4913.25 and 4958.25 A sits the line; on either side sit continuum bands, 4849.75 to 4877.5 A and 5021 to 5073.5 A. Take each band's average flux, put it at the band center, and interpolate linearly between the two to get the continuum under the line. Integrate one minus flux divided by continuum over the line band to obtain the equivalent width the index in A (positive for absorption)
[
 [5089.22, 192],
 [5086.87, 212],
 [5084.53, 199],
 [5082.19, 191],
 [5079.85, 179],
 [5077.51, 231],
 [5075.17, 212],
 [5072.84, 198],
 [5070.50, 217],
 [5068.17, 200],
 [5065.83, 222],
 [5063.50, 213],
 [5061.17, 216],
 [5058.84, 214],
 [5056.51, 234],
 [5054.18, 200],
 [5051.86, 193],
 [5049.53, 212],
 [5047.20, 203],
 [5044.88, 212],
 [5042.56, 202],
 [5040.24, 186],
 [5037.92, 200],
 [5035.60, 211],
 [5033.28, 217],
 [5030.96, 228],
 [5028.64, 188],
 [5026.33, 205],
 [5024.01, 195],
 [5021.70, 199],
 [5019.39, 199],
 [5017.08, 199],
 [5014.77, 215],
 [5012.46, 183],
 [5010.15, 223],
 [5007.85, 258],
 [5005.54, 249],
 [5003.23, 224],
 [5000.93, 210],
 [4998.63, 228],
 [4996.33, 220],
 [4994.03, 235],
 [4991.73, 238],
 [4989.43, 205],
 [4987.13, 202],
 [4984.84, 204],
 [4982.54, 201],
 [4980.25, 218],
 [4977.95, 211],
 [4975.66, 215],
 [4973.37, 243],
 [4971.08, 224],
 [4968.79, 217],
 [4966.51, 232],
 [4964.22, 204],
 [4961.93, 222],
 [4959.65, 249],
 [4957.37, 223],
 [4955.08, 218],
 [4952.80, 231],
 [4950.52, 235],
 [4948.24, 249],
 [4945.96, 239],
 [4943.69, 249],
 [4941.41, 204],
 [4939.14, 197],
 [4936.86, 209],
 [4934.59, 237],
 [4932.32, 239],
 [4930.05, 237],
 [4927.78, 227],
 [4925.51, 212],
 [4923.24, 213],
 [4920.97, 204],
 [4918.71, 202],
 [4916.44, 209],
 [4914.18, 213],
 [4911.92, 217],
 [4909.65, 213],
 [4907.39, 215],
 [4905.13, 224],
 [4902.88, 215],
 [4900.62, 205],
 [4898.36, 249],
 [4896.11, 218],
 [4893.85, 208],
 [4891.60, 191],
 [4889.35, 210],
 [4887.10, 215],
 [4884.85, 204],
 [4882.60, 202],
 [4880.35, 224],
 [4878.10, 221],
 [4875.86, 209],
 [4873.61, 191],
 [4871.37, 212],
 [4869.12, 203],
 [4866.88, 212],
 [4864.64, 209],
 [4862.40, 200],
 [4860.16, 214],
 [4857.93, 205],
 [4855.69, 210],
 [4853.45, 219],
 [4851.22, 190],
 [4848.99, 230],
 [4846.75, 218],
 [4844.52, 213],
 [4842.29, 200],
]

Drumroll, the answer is -3.3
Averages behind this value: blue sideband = 207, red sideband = 207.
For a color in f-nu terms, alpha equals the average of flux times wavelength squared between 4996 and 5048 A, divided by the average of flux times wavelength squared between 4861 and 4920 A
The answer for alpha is 1.05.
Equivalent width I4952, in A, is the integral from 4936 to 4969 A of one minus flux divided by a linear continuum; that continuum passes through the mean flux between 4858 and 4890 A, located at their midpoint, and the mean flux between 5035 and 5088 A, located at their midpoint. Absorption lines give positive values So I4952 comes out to -2.79 A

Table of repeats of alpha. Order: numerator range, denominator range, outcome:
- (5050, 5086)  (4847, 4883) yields 1.08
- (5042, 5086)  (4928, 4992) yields 0.97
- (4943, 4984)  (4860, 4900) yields 1.11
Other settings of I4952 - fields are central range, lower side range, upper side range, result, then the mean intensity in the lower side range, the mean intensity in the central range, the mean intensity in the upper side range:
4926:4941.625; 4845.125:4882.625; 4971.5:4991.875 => -0.7 A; 210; 222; 214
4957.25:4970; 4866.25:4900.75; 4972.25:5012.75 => -0.4 A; 211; 225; 221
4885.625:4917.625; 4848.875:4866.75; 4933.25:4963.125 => 0.5 A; 209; 214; 228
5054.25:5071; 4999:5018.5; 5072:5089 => -0.7 A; 220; 215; 203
